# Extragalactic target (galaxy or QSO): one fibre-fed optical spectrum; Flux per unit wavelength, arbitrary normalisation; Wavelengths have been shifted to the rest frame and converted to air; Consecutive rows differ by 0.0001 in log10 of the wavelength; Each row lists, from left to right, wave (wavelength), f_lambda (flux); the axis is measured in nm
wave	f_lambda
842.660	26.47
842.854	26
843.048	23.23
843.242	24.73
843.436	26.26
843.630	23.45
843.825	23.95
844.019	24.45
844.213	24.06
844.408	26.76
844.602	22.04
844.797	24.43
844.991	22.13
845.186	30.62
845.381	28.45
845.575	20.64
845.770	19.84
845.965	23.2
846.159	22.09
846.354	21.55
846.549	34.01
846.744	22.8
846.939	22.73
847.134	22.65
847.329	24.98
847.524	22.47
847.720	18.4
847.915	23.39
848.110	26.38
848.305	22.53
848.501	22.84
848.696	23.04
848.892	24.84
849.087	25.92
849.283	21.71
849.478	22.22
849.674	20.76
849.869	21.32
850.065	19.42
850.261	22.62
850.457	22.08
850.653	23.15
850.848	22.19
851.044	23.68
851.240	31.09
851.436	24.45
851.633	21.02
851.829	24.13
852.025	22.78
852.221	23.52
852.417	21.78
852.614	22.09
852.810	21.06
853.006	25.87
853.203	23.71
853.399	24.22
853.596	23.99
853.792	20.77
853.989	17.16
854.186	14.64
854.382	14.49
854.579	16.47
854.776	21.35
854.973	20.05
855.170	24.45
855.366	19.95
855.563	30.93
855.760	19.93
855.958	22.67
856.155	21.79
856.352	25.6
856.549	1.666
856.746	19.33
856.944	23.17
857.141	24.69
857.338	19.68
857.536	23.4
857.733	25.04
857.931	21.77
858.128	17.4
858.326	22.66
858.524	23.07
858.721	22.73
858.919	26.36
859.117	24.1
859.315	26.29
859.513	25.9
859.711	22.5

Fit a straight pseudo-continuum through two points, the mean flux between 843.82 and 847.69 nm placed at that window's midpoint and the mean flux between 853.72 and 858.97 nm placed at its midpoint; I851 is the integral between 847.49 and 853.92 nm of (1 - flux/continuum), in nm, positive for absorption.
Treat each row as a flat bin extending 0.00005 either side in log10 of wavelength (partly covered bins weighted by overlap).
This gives -0.14 nm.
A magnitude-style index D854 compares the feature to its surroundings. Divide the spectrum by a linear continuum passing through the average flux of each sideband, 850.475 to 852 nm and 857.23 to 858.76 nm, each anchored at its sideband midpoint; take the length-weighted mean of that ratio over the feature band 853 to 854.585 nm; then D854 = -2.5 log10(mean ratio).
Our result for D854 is 0.16 mag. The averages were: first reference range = 24.1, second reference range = 22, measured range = 20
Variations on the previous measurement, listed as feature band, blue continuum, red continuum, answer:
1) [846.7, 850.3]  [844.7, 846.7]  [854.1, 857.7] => 0.04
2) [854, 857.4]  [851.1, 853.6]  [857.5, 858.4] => 0.14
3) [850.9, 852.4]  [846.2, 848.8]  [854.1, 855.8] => -0.11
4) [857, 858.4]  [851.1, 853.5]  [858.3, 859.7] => 0.10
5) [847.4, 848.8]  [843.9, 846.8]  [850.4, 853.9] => 0.06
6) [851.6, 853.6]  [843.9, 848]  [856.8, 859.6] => 0.02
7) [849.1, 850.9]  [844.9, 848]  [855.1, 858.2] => 0.05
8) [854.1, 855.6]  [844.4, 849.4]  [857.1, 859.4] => 0.17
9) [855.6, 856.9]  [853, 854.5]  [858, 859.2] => 0.12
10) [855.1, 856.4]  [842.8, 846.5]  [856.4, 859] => -0.10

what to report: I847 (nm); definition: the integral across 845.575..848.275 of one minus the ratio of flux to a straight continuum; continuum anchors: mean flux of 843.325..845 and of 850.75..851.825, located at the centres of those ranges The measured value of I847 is 0.12 nm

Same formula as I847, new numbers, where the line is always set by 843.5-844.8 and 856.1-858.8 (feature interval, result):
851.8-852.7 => -0.03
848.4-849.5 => -0.03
